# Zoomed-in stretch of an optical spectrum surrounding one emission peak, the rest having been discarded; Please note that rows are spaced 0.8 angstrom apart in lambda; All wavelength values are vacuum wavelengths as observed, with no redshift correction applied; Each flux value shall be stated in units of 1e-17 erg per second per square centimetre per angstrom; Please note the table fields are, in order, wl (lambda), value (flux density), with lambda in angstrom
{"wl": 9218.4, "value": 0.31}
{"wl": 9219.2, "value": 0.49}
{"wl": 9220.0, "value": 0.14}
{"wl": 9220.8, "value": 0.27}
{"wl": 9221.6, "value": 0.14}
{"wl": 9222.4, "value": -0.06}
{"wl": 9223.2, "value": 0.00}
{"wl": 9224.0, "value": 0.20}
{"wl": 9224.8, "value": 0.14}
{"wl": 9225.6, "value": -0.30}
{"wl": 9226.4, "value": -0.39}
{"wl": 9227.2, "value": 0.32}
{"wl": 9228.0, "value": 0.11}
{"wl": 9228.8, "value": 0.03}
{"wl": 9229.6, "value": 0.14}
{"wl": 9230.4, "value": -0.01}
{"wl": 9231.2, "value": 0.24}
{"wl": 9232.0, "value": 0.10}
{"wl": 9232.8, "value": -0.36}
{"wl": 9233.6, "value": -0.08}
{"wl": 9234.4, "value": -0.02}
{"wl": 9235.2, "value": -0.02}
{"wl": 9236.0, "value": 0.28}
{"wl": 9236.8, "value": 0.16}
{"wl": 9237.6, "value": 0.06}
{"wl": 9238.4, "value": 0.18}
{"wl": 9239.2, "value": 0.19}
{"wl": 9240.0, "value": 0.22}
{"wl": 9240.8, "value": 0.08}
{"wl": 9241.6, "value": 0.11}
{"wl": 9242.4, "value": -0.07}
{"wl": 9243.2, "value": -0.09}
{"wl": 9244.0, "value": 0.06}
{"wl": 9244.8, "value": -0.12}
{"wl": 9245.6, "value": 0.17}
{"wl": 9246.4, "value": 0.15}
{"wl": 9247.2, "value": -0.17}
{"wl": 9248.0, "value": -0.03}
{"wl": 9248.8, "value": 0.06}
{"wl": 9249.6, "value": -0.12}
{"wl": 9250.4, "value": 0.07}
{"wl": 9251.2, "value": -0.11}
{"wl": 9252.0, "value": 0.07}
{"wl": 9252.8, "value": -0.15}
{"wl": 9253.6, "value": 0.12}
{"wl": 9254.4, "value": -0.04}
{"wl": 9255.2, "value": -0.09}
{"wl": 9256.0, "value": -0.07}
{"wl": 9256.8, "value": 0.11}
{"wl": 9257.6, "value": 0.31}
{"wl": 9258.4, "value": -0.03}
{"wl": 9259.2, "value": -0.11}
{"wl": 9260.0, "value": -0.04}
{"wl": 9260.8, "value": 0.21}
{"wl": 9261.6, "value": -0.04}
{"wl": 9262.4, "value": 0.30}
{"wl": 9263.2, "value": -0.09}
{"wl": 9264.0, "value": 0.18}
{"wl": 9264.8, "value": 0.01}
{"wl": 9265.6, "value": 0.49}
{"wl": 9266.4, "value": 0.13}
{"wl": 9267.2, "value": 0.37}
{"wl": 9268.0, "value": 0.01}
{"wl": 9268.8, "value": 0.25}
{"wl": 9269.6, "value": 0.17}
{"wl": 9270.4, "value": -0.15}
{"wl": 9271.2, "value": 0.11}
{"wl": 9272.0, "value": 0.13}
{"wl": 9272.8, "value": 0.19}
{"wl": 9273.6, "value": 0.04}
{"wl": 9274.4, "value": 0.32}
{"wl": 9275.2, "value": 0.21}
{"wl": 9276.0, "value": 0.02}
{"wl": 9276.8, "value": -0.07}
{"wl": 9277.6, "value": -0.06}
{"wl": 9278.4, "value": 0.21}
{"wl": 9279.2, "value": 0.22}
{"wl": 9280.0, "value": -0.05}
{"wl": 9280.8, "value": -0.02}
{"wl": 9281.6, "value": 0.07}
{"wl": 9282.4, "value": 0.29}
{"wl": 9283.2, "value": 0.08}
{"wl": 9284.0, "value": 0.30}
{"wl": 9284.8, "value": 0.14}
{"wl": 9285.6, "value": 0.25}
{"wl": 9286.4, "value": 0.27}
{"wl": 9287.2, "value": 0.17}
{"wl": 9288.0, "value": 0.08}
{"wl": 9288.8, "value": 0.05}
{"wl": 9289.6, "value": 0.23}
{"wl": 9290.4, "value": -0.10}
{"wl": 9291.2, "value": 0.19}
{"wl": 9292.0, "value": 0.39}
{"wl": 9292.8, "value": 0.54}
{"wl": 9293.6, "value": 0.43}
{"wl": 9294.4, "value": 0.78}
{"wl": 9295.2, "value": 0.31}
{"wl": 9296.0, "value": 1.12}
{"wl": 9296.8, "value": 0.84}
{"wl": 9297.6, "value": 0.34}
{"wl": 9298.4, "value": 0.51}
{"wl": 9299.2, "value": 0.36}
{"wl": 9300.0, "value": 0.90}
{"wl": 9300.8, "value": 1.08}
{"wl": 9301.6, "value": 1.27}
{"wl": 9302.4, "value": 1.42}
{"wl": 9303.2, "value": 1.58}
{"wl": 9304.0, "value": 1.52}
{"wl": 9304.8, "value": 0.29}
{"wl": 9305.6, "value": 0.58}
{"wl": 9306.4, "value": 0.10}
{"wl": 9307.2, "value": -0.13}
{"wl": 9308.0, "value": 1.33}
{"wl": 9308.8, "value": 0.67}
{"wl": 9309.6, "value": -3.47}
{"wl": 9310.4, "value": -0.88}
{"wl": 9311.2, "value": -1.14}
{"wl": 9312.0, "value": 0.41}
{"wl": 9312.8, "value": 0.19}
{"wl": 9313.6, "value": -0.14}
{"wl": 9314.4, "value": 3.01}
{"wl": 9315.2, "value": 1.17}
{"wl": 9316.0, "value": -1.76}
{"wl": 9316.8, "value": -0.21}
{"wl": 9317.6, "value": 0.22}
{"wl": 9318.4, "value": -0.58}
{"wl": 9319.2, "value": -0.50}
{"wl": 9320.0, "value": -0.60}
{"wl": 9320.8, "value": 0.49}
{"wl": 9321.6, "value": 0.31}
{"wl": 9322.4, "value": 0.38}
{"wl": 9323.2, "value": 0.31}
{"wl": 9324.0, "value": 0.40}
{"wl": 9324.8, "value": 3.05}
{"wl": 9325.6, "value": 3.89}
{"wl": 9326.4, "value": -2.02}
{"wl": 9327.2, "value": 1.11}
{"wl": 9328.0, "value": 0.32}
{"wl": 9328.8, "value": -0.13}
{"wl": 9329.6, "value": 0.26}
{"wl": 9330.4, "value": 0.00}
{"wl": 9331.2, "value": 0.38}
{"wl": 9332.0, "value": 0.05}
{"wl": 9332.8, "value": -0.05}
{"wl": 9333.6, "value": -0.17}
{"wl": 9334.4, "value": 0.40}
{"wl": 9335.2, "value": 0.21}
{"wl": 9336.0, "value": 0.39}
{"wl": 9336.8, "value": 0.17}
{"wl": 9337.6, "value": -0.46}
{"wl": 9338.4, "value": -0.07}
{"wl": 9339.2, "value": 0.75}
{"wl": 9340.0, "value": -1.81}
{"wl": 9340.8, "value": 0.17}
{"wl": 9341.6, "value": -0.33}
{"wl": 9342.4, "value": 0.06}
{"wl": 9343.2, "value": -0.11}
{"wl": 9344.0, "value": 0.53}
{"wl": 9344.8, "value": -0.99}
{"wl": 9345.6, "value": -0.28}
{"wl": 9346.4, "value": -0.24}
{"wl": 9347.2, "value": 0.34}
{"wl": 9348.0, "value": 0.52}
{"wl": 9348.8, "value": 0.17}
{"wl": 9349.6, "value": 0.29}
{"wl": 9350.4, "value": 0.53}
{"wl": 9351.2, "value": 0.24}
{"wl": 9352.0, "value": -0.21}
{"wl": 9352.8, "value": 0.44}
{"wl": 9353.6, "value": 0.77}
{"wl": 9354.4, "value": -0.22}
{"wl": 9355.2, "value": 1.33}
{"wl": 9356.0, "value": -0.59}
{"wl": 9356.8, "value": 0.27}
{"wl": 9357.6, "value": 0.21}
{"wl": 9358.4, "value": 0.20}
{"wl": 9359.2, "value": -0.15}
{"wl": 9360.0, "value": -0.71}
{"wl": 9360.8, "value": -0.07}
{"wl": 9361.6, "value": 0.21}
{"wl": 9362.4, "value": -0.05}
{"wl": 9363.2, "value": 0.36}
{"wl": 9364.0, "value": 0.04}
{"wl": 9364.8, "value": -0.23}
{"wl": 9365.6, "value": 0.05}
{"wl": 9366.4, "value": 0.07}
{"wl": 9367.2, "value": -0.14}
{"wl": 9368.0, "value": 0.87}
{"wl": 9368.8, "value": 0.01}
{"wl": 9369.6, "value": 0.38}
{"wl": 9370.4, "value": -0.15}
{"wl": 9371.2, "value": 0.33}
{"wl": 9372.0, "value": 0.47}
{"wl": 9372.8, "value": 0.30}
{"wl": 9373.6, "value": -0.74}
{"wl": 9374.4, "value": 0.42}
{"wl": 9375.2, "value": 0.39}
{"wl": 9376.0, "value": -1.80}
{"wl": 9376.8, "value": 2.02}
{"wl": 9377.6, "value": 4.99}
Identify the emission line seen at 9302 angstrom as [O II] 3727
